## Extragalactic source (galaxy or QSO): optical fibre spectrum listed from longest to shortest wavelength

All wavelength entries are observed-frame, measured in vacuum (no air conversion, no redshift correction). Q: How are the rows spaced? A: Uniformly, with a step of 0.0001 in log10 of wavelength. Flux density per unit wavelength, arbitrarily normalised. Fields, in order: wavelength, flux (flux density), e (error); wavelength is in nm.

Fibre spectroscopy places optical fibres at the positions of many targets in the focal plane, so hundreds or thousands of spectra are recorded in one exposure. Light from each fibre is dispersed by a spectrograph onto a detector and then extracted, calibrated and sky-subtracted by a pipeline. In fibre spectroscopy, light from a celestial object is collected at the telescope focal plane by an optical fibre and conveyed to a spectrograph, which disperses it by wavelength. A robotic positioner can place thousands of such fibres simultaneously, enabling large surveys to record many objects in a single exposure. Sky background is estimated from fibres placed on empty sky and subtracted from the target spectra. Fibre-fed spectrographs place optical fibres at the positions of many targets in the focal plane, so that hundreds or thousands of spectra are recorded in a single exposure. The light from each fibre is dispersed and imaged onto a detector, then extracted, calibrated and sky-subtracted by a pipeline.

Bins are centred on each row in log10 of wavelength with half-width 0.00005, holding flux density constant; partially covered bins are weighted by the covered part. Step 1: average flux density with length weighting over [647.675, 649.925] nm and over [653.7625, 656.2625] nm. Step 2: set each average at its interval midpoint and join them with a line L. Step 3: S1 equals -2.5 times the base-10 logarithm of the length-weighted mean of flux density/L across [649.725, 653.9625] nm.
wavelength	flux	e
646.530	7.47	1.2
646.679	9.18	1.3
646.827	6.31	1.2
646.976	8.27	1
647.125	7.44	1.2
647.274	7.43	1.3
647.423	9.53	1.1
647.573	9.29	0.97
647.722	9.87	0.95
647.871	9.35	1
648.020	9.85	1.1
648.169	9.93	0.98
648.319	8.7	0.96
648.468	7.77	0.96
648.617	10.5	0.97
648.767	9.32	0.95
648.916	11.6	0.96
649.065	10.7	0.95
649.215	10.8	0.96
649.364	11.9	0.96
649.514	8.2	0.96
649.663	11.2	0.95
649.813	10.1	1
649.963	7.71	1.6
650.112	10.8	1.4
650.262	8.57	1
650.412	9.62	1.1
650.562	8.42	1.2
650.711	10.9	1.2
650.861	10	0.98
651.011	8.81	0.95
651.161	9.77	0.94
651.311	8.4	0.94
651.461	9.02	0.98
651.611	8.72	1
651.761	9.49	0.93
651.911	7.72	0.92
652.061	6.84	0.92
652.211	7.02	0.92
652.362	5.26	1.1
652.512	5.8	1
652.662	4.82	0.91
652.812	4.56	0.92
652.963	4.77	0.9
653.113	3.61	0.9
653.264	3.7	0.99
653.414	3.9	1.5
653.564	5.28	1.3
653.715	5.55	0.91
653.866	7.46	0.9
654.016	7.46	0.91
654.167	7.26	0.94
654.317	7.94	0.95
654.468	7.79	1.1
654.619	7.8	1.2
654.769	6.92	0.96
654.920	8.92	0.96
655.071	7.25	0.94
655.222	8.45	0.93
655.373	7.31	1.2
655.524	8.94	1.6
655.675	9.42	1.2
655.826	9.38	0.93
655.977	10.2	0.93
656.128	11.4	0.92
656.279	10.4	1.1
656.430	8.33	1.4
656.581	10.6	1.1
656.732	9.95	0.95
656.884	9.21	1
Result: 0.24 mag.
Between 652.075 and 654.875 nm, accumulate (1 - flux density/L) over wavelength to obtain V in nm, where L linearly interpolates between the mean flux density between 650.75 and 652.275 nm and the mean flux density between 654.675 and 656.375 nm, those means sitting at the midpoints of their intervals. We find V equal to 0.89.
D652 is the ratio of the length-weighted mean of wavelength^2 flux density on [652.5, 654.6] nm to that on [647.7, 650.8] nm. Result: 0.60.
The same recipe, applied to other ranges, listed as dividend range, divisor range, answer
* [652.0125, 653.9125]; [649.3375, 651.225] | 0.55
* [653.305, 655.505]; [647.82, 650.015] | 0.73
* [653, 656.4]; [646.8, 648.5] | 0.88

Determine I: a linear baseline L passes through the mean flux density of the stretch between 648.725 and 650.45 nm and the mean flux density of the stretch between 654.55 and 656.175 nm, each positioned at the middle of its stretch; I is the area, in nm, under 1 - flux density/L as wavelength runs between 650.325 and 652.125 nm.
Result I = 0.13 nm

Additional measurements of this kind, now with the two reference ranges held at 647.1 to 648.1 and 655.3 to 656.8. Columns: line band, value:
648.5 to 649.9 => -0.19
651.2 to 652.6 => 0.26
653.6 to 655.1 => 0.33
